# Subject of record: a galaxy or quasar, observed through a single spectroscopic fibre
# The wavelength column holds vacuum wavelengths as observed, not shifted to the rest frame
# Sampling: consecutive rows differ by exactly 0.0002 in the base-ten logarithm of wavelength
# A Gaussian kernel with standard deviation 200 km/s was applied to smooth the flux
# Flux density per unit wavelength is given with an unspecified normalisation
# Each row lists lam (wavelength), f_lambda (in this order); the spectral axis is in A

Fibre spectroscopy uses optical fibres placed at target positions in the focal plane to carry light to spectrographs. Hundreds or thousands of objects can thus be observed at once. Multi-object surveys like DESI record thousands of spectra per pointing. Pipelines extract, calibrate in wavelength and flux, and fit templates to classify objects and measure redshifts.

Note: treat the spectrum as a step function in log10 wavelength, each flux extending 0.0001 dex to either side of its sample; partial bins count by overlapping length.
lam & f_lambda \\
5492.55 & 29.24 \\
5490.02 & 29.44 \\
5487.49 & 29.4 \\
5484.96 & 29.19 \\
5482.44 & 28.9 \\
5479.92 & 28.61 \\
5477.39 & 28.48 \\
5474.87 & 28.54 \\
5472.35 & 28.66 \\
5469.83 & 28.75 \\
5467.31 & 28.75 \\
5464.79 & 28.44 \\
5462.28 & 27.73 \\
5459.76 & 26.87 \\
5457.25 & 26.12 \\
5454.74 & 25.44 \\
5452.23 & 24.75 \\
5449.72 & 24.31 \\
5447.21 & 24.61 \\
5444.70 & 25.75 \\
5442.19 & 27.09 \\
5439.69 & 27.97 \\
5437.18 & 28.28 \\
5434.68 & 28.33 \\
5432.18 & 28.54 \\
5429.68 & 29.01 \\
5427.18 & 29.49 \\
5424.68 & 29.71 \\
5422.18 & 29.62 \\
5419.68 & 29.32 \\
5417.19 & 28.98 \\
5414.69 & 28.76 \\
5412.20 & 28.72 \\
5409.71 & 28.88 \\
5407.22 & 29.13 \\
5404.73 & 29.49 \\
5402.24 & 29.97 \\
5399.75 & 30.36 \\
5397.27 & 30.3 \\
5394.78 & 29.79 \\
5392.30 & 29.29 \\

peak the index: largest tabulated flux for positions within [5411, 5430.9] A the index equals 29.71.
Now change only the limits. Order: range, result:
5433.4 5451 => 28.33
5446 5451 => 24.61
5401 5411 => 29.97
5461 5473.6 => 28.75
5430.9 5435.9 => 28.54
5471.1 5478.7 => 28.66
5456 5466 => 28.44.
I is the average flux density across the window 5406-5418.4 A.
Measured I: 28.9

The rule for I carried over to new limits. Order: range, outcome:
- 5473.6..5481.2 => 28.5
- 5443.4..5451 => 24.9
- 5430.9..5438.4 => 28.4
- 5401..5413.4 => 29.2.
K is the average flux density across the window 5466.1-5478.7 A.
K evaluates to 28.6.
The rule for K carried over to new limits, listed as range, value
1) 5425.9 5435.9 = 28.9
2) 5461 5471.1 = 28.4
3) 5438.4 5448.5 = 26.3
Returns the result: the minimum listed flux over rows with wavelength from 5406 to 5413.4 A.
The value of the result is 28.72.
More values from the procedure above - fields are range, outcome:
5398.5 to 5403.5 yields 29.97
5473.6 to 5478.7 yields 28.48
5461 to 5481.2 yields 27.73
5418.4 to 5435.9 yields 28.33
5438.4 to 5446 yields 25.75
